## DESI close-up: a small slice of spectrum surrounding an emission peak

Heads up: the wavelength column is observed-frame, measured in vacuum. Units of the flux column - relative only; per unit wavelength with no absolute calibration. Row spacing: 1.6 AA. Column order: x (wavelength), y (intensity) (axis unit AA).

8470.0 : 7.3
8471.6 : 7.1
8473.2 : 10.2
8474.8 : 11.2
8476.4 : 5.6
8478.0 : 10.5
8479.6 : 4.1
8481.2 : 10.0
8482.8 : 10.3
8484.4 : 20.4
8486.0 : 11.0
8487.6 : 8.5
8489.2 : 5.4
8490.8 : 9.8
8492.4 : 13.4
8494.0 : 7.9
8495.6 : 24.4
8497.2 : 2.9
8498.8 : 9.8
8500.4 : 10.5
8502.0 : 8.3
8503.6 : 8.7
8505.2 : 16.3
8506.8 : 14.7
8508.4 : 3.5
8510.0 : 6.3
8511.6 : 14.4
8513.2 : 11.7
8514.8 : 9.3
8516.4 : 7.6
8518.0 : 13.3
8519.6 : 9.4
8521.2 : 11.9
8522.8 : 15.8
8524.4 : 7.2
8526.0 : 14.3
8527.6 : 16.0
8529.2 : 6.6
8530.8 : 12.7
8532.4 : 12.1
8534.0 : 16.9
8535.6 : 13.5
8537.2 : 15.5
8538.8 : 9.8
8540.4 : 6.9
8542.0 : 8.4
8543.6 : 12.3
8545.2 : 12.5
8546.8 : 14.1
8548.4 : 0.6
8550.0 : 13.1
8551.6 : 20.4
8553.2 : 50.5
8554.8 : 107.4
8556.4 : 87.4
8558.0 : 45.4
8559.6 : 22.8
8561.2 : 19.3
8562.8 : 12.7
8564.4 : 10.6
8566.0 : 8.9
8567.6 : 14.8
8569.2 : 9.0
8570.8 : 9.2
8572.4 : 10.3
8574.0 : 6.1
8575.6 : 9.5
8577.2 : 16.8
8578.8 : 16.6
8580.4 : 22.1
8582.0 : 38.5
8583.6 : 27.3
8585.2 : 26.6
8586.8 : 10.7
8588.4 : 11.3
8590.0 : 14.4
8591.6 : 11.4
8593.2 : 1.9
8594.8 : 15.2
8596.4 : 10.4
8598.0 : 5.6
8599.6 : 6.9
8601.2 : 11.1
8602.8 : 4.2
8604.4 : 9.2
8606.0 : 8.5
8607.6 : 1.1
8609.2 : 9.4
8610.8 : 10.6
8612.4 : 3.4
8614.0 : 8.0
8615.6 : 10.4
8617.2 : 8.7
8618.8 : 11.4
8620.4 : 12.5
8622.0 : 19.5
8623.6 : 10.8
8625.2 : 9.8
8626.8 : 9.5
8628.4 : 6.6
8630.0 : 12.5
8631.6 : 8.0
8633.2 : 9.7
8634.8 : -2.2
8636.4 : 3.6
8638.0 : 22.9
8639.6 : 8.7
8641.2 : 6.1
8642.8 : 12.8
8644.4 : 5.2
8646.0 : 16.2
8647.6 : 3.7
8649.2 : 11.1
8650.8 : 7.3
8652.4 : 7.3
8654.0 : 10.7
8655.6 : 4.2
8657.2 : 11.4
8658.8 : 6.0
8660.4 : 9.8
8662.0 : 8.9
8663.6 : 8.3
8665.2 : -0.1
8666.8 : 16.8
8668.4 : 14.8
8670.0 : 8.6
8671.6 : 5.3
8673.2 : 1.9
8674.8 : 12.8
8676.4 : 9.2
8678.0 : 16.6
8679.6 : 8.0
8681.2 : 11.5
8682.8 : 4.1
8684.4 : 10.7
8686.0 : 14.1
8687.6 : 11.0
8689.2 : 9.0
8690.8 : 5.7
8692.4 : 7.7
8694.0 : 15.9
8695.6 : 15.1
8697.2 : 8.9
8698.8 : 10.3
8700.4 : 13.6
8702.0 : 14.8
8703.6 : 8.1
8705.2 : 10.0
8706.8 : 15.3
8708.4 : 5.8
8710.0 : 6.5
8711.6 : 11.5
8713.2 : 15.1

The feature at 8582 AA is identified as [N II] 6583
